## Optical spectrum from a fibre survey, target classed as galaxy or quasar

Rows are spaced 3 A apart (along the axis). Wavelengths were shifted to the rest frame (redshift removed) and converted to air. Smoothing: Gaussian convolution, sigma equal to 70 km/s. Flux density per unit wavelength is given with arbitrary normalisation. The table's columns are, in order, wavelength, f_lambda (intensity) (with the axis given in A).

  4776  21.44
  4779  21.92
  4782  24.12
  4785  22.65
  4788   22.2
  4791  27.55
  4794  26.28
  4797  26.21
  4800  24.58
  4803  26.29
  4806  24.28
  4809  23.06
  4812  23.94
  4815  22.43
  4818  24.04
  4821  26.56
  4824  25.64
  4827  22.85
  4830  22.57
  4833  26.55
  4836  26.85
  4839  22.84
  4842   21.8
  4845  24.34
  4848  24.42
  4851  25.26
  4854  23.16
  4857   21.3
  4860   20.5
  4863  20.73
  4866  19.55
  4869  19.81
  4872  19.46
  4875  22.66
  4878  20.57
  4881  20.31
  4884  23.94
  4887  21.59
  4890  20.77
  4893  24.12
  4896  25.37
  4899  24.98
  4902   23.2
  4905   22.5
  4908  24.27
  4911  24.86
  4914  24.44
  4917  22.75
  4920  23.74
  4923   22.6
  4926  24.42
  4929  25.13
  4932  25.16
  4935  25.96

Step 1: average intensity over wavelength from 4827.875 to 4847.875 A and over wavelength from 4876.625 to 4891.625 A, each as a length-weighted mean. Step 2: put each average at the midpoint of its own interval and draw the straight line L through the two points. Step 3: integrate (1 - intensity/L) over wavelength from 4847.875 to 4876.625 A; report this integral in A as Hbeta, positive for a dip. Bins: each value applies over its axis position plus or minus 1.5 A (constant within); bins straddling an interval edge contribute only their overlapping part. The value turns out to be 1.5 A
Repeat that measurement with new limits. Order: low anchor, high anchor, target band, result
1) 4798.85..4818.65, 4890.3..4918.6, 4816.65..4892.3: 4.0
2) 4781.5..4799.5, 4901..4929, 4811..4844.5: 0.4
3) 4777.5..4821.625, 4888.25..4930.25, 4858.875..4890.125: 4.0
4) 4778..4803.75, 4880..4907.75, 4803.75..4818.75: 0.4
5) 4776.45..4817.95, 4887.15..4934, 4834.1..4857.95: 0.2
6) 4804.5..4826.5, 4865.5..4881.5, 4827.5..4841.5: -0.8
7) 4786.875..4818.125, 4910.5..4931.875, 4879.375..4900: 1.1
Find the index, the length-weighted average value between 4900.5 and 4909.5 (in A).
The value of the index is 23.3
